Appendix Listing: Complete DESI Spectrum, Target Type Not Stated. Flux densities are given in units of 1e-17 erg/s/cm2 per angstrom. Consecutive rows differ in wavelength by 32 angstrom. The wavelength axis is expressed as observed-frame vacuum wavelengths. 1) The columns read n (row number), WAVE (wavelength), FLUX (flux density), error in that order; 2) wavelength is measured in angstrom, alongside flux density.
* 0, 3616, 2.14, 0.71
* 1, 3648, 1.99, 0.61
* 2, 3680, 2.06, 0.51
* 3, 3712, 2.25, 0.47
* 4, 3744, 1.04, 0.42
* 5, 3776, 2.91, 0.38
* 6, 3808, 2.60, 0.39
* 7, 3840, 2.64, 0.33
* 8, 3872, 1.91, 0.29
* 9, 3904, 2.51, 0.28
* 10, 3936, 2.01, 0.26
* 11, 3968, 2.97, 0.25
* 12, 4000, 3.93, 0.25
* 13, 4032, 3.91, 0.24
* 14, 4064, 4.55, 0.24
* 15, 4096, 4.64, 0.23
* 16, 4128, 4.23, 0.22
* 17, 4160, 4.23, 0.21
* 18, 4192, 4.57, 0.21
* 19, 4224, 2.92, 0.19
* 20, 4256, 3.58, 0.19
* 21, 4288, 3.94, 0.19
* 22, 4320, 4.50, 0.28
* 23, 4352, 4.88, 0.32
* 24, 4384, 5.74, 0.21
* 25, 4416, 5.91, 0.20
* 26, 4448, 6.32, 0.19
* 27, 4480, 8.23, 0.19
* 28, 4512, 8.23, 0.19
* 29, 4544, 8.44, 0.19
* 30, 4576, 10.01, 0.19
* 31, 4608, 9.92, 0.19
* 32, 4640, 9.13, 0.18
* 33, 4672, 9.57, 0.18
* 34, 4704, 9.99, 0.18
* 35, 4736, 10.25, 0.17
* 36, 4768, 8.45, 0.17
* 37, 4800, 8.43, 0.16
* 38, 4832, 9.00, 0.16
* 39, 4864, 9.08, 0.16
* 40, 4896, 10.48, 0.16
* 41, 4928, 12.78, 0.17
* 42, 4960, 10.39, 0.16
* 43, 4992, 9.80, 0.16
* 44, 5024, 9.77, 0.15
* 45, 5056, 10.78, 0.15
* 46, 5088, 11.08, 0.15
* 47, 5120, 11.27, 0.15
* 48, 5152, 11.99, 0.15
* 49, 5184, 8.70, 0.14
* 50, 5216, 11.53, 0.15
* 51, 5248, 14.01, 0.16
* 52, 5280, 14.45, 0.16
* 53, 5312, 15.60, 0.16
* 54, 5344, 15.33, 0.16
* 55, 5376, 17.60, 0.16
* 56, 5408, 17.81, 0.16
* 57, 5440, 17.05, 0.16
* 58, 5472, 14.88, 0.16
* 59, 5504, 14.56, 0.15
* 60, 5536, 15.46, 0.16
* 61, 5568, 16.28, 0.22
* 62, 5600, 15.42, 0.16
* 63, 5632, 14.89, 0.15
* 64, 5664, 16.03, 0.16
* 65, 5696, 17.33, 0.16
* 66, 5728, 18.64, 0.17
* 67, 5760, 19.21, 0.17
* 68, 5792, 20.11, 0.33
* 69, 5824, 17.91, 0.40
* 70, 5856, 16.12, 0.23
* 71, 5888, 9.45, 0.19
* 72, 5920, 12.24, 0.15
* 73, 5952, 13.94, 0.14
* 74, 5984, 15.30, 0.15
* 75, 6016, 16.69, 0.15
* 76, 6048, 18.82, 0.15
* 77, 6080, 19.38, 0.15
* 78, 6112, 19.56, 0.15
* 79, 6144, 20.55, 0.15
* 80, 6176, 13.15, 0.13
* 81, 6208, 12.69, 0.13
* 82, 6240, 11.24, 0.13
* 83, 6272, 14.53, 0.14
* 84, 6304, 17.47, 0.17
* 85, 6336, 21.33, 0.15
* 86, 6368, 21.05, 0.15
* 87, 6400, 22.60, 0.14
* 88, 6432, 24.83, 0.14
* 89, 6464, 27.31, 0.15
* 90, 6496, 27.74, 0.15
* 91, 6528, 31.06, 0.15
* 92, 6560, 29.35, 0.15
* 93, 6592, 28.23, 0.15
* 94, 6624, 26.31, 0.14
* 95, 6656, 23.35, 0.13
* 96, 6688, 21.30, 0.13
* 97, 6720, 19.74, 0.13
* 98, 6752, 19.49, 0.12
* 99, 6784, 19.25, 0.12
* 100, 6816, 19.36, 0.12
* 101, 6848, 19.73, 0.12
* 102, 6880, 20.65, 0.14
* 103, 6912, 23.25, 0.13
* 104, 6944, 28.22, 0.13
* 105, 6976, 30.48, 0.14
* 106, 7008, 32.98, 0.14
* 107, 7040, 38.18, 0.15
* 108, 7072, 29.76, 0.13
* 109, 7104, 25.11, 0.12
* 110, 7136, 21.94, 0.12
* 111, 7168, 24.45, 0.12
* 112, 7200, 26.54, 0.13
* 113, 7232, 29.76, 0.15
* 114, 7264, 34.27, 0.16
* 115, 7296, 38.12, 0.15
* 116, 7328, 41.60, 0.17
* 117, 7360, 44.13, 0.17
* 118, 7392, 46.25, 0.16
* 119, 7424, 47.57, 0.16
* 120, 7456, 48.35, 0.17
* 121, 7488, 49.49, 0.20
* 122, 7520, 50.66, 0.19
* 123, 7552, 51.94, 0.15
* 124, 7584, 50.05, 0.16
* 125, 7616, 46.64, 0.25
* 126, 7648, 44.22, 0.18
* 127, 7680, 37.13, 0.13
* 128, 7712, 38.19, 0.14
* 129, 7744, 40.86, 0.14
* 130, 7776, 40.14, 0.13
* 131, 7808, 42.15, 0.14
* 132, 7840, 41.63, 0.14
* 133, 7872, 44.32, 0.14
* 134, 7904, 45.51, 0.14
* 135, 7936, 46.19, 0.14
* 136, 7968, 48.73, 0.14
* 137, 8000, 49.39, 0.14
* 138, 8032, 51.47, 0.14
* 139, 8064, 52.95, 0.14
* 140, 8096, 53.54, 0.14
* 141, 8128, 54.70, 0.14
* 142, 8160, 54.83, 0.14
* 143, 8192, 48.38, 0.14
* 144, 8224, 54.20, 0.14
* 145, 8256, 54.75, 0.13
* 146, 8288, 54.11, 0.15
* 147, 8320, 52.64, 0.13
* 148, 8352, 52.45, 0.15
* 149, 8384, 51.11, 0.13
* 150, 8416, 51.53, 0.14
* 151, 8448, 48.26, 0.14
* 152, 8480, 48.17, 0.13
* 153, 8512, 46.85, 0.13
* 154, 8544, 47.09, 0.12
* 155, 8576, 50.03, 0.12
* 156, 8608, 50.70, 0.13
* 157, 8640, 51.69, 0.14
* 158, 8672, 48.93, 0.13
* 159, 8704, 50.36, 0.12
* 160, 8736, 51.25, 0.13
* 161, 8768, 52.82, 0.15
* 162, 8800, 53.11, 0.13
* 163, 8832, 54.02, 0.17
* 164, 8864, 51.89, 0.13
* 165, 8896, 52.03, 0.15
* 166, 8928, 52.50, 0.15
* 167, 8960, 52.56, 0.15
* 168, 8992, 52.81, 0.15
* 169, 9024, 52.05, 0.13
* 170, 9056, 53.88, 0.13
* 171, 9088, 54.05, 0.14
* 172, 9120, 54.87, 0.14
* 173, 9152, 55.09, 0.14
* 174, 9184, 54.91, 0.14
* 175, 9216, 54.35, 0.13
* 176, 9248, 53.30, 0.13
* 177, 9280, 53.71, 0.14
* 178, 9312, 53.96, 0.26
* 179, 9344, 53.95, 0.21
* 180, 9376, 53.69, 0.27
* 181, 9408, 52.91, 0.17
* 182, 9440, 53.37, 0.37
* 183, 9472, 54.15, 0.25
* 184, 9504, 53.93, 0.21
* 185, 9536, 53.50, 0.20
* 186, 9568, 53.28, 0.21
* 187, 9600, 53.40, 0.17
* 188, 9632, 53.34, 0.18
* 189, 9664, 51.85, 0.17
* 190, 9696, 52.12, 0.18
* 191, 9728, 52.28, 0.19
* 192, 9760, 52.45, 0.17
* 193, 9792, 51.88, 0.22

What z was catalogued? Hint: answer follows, 0.00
